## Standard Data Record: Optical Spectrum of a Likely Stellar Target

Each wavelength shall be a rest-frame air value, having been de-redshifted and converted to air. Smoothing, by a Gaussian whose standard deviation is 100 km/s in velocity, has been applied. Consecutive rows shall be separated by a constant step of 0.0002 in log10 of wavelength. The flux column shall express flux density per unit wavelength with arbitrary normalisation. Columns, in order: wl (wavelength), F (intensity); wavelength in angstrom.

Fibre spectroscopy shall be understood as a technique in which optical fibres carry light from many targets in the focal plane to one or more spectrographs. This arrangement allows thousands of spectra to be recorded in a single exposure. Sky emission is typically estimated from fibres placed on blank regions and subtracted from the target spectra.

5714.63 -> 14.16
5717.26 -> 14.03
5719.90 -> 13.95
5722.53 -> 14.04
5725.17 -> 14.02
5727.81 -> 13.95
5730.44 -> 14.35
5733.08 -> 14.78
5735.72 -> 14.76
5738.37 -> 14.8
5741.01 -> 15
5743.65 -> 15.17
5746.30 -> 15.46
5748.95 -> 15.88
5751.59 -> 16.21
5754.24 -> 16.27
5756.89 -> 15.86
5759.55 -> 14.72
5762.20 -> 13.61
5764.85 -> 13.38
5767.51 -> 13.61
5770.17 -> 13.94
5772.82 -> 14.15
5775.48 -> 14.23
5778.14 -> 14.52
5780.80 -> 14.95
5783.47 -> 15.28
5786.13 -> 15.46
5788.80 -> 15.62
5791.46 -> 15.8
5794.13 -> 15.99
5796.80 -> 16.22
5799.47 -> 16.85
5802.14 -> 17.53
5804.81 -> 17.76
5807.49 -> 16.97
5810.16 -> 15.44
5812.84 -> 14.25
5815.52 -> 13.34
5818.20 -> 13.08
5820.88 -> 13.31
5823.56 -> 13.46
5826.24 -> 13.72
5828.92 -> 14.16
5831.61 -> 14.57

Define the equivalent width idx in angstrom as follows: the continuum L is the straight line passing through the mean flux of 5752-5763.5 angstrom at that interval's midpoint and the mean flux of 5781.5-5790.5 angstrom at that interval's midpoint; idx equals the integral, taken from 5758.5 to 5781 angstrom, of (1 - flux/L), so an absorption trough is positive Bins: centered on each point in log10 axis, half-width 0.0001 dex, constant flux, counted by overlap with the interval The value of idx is 1.8 angstrom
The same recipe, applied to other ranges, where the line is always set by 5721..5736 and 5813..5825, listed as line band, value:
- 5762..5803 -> -4.0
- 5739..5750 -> -0.9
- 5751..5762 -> -1.2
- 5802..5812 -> -2.4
